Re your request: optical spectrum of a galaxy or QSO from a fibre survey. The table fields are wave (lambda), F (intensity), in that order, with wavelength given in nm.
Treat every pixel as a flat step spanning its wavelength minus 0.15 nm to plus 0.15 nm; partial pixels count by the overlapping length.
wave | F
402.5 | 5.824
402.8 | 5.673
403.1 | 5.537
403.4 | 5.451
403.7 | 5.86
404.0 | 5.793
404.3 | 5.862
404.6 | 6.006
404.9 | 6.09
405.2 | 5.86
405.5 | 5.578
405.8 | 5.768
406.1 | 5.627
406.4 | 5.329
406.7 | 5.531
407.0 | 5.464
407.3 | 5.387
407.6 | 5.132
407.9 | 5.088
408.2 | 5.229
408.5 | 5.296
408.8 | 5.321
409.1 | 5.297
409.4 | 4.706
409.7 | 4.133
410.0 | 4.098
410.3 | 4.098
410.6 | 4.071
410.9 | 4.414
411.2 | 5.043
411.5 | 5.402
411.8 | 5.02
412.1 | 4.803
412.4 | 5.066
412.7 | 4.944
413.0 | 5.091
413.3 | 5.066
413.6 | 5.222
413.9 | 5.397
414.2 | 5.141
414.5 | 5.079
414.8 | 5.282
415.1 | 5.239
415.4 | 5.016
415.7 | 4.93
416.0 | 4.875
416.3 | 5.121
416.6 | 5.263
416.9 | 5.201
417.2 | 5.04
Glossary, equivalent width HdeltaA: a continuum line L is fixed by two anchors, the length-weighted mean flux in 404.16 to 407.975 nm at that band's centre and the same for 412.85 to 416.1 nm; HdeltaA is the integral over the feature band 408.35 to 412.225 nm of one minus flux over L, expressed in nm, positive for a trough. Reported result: 0.446 nm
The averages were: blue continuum 5.6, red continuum 5.13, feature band 4.75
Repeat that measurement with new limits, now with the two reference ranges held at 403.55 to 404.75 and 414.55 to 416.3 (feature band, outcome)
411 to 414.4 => 0.109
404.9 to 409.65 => 0.243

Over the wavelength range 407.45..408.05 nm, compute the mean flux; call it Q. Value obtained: 5.11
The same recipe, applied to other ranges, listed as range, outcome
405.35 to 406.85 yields 5.57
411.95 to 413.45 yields 4.99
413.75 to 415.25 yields 5.23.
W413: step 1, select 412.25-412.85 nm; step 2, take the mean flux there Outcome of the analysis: 5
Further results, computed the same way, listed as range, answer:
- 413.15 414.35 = 5.21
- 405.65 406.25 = 5.7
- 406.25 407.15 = 5.44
